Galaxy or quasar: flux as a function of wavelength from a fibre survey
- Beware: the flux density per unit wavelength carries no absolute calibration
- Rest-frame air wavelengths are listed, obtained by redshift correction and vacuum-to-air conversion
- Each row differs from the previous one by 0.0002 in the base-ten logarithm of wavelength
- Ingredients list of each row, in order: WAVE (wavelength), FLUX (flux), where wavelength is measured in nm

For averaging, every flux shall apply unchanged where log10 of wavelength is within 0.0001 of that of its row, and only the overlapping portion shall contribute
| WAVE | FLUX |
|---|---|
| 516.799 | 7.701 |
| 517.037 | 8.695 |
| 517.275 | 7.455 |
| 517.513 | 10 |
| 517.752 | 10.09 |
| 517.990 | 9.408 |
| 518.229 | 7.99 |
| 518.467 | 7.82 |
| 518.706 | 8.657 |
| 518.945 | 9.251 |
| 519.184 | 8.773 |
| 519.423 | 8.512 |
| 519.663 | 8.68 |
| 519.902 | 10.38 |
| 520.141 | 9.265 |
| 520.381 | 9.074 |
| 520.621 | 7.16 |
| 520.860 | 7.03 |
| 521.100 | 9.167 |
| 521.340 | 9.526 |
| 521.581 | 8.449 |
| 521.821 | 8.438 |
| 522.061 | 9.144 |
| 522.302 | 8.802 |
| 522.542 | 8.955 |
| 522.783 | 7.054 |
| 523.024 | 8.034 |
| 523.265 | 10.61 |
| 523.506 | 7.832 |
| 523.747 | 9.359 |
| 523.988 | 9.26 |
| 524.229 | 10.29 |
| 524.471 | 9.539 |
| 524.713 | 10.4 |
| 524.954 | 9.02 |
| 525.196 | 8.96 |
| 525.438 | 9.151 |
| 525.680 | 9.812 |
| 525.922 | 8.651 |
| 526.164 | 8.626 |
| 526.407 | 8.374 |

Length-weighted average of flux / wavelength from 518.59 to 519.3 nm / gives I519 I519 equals 8.9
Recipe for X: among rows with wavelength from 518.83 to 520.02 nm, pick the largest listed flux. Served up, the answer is 10.38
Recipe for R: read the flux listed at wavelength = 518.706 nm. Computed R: 8.657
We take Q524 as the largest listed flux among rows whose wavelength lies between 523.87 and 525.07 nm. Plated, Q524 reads 10.4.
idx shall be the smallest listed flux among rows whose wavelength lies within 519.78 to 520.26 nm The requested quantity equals 9.265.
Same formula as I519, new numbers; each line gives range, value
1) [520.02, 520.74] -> 8.5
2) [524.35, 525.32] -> 9.48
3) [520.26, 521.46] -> 8.39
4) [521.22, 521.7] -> 8.97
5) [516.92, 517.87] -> 9.06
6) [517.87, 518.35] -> 8.71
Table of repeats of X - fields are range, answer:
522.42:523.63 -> 10.61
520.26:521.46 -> 9.526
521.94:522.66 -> 9.144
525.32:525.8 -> 9.812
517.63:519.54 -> 10.09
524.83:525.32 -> 9.02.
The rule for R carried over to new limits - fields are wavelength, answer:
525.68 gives 9.812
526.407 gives 8.374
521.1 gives 9.167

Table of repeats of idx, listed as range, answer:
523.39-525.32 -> 7.832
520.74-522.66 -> 7.03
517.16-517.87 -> 7.455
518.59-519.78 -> 8.512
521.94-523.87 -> 7.054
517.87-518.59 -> 7.82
